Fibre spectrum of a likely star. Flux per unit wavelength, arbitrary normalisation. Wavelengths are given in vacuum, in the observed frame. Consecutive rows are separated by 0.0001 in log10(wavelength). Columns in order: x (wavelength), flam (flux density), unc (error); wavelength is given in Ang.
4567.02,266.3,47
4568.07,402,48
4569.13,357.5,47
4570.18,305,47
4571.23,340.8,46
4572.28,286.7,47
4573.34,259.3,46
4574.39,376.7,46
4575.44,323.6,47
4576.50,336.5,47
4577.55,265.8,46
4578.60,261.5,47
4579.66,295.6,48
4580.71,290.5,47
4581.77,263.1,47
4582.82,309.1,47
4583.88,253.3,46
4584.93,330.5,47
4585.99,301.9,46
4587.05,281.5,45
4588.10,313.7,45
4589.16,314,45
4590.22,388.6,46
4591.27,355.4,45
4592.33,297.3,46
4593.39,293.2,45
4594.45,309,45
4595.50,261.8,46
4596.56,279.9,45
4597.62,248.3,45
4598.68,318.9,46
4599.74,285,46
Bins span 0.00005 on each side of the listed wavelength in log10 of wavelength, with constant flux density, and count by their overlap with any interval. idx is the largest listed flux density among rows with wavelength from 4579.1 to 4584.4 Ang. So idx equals 309.1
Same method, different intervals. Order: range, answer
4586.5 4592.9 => 388.6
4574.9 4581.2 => 336.5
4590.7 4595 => 355.4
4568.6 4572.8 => 357.5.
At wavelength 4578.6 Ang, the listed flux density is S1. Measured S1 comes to 261.5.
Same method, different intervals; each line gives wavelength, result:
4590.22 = 388.6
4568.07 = 402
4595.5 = 261.8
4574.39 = 376.7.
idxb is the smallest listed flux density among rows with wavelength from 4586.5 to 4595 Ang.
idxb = 281.5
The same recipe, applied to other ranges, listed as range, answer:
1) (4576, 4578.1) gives 265.8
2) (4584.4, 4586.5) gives 301.9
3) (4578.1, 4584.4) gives 253.3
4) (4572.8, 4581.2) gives 259.3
